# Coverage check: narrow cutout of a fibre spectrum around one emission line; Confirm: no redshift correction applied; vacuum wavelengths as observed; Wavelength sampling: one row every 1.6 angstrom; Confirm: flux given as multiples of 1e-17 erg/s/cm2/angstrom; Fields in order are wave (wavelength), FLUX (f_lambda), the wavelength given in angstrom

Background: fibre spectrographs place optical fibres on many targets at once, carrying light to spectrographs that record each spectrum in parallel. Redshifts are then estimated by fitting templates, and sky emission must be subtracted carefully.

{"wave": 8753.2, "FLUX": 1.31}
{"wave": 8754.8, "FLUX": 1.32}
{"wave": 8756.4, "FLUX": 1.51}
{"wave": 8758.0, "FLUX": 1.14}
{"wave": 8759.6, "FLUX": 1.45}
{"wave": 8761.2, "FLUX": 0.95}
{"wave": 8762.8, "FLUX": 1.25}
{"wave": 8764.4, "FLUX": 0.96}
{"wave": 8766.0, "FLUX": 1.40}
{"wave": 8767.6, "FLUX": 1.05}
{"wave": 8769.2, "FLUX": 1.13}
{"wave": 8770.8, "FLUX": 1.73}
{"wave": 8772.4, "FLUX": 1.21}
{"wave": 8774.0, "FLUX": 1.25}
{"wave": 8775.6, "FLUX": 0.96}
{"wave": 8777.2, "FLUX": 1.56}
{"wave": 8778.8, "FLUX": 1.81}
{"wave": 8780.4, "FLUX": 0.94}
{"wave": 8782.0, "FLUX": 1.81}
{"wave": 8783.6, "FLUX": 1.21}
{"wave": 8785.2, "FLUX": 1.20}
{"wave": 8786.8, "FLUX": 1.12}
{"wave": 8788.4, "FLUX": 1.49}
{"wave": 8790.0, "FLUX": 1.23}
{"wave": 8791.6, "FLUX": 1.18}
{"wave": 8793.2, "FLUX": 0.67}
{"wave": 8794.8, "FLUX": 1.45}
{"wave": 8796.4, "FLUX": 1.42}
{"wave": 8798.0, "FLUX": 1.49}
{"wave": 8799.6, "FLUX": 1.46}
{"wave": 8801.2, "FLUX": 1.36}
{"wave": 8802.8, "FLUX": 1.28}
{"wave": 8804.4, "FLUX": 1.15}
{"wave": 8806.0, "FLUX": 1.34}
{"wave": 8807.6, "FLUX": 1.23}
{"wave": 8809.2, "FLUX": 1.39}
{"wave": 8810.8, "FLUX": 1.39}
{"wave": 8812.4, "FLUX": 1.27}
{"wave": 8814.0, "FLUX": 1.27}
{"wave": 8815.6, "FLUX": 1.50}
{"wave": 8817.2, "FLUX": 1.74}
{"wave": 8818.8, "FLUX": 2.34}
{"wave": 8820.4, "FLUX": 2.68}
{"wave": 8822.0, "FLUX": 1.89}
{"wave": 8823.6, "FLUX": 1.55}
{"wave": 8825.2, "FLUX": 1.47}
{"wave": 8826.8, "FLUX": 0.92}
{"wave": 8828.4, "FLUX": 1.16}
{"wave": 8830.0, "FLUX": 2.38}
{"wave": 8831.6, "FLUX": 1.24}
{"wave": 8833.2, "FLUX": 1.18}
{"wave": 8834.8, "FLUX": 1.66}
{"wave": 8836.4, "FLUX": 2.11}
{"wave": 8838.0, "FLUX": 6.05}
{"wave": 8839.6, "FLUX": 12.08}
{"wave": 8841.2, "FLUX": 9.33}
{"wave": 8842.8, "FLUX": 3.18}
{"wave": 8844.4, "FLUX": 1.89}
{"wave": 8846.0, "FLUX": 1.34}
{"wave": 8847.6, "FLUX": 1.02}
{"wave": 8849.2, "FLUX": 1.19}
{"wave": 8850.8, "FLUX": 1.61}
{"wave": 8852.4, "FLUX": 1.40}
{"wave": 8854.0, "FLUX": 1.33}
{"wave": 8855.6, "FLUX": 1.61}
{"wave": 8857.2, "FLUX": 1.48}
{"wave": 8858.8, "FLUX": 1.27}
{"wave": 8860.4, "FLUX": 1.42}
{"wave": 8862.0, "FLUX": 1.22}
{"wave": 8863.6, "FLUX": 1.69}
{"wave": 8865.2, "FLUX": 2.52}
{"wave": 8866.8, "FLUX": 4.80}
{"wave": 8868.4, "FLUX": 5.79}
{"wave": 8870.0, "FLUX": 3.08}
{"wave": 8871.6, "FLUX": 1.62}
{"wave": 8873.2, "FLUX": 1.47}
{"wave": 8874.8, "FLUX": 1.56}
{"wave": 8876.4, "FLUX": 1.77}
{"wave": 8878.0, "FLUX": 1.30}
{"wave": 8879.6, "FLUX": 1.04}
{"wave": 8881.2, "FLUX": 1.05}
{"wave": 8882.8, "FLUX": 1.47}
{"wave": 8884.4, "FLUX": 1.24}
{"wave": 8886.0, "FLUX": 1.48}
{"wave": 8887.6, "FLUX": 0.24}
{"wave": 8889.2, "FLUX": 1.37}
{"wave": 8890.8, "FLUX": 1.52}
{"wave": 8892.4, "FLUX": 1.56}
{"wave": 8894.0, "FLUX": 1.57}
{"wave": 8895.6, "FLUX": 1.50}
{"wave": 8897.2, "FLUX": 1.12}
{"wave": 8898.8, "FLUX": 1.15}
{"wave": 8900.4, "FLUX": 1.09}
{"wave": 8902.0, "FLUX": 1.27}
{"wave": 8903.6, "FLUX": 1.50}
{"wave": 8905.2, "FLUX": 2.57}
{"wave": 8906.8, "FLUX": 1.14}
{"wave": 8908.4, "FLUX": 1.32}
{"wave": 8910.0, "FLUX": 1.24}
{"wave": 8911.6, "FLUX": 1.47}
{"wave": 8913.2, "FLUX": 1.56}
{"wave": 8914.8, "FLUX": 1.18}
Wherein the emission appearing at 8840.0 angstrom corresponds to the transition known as H-alpha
